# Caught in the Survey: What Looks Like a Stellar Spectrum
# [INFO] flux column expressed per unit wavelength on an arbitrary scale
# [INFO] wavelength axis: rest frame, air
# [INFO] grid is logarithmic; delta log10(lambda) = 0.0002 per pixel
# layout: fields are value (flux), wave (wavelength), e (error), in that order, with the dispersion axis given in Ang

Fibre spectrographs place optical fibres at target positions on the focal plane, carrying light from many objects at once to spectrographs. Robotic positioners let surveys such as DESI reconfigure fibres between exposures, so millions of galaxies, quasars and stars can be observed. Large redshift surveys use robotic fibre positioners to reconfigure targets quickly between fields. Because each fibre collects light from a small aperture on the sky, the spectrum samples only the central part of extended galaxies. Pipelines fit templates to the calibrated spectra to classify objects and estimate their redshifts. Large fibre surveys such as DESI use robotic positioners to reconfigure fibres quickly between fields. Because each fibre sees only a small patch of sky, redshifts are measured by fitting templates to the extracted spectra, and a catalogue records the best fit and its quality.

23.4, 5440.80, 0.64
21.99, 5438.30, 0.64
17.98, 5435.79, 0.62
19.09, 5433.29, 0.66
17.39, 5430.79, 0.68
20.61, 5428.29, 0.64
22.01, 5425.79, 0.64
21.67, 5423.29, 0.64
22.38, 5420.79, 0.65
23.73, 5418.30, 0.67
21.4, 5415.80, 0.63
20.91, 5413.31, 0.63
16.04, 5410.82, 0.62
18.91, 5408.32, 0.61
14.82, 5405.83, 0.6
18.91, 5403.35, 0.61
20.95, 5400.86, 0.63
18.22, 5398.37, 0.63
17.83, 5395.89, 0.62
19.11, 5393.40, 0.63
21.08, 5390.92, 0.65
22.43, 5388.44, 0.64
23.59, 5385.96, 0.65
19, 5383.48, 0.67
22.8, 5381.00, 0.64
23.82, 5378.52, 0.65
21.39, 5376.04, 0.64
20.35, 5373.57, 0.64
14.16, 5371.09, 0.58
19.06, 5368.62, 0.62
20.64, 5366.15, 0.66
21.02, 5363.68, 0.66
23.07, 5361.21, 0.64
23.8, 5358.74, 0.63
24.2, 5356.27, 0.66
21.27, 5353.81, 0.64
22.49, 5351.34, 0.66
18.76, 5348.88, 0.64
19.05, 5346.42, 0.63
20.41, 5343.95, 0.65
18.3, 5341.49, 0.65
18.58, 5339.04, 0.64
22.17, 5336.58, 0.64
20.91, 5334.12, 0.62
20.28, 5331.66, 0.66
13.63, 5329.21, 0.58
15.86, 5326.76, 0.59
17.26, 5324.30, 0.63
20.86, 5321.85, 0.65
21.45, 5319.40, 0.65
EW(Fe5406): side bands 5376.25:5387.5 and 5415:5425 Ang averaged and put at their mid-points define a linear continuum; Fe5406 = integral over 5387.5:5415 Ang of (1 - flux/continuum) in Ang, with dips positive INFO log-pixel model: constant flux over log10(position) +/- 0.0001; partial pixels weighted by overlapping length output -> 4.0 Ang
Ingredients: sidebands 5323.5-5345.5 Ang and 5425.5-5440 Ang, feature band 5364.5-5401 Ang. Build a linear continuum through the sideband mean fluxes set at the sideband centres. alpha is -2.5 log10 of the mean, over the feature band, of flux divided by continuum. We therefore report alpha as -0.06 mag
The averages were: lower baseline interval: 18.6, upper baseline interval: 19.8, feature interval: 20.3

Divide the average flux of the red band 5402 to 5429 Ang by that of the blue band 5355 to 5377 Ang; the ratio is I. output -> 0.96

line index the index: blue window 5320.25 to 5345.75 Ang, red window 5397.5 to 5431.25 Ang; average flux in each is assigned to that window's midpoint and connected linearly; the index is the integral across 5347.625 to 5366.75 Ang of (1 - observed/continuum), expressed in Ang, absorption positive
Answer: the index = -2.75 Ang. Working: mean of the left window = 18.9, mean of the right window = 19.9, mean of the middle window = 21.9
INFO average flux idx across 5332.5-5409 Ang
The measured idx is 20.4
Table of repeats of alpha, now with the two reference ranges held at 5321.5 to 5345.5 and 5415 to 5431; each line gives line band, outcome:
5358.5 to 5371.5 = -0.04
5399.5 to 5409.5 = 0.14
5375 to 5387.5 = -0.10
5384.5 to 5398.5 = 0.00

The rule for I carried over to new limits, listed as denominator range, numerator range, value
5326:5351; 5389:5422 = 1.03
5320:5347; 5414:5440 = 1.10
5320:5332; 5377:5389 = 1.27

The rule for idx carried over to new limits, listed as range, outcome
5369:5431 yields 20.2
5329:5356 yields 20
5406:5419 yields 19.6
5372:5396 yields 21.2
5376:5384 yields 22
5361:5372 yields 19.4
